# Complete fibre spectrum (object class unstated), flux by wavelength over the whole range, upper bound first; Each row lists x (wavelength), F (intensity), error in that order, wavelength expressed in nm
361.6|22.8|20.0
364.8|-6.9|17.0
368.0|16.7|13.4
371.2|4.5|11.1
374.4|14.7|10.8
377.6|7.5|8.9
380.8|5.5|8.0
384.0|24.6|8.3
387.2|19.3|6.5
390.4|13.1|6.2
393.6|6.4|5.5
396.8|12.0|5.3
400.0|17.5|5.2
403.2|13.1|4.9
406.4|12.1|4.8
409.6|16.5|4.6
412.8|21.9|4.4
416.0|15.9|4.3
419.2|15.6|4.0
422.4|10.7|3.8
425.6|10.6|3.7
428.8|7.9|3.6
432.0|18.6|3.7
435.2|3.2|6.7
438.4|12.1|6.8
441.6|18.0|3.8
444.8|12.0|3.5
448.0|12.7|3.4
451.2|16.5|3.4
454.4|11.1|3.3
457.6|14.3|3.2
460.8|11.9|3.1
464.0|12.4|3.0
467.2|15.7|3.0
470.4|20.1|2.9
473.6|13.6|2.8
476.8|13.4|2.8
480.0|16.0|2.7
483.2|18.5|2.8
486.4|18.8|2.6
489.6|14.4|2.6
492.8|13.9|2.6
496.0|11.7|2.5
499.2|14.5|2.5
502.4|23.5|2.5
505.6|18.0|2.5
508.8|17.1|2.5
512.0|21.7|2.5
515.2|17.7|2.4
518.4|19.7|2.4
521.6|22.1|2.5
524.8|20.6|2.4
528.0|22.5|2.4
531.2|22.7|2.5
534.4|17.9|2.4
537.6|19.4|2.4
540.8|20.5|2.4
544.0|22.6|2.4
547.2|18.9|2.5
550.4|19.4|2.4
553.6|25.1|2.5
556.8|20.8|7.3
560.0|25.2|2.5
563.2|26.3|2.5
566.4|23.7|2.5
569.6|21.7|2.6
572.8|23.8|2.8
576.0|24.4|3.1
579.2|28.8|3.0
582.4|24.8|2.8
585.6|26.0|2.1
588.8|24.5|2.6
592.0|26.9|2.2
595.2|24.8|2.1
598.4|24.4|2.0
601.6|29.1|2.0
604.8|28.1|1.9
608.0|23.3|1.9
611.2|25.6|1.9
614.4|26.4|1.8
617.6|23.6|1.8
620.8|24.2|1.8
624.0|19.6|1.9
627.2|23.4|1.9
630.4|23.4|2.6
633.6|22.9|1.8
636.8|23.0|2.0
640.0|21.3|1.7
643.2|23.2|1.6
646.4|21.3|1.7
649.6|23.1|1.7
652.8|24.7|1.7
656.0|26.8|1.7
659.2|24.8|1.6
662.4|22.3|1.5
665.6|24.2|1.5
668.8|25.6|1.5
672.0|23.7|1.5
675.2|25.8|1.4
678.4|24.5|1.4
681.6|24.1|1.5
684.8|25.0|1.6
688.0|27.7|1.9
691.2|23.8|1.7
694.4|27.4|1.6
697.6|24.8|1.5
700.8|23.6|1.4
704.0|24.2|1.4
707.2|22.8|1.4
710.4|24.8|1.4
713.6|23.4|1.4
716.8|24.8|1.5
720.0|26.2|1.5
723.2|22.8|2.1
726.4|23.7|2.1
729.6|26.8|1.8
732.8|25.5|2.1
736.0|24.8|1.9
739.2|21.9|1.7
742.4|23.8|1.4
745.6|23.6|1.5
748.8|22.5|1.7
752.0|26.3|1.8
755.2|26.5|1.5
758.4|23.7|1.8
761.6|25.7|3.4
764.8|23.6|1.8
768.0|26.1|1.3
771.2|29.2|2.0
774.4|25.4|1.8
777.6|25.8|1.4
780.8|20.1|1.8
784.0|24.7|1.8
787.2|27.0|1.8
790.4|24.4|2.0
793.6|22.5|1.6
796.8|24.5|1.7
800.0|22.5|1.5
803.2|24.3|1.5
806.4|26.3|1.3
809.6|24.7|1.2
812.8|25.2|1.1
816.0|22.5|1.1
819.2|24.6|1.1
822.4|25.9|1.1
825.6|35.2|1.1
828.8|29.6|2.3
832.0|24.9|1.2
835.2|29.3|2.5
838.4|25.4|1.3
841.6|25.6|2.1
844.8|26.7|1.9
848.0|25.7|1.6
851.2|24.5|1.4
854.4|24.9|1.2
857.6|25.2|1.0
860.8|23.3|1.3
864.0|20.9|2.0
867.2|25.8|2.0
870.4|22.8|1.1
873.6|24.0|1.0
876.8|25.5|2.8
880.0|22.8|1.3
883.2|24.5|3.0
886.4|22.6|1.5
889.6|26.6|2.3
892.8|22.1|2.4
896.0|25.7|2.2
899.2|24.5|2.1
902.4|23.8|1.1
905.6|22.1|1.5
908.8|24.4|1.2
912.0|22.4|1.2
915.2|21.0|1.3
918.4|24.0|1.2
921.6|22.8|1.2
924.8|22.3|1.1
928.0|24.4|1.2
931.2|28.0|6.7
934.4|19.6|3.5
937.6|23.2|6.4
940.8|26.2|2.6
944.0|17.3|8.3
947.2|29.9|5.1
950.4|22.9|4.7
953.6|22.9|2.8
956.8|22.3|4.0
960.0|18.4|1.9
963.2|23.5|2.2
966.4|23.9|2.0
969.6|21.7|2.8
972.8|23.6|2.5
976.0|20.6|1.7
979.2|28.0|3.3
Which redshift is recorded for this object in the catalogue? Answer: 0.257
